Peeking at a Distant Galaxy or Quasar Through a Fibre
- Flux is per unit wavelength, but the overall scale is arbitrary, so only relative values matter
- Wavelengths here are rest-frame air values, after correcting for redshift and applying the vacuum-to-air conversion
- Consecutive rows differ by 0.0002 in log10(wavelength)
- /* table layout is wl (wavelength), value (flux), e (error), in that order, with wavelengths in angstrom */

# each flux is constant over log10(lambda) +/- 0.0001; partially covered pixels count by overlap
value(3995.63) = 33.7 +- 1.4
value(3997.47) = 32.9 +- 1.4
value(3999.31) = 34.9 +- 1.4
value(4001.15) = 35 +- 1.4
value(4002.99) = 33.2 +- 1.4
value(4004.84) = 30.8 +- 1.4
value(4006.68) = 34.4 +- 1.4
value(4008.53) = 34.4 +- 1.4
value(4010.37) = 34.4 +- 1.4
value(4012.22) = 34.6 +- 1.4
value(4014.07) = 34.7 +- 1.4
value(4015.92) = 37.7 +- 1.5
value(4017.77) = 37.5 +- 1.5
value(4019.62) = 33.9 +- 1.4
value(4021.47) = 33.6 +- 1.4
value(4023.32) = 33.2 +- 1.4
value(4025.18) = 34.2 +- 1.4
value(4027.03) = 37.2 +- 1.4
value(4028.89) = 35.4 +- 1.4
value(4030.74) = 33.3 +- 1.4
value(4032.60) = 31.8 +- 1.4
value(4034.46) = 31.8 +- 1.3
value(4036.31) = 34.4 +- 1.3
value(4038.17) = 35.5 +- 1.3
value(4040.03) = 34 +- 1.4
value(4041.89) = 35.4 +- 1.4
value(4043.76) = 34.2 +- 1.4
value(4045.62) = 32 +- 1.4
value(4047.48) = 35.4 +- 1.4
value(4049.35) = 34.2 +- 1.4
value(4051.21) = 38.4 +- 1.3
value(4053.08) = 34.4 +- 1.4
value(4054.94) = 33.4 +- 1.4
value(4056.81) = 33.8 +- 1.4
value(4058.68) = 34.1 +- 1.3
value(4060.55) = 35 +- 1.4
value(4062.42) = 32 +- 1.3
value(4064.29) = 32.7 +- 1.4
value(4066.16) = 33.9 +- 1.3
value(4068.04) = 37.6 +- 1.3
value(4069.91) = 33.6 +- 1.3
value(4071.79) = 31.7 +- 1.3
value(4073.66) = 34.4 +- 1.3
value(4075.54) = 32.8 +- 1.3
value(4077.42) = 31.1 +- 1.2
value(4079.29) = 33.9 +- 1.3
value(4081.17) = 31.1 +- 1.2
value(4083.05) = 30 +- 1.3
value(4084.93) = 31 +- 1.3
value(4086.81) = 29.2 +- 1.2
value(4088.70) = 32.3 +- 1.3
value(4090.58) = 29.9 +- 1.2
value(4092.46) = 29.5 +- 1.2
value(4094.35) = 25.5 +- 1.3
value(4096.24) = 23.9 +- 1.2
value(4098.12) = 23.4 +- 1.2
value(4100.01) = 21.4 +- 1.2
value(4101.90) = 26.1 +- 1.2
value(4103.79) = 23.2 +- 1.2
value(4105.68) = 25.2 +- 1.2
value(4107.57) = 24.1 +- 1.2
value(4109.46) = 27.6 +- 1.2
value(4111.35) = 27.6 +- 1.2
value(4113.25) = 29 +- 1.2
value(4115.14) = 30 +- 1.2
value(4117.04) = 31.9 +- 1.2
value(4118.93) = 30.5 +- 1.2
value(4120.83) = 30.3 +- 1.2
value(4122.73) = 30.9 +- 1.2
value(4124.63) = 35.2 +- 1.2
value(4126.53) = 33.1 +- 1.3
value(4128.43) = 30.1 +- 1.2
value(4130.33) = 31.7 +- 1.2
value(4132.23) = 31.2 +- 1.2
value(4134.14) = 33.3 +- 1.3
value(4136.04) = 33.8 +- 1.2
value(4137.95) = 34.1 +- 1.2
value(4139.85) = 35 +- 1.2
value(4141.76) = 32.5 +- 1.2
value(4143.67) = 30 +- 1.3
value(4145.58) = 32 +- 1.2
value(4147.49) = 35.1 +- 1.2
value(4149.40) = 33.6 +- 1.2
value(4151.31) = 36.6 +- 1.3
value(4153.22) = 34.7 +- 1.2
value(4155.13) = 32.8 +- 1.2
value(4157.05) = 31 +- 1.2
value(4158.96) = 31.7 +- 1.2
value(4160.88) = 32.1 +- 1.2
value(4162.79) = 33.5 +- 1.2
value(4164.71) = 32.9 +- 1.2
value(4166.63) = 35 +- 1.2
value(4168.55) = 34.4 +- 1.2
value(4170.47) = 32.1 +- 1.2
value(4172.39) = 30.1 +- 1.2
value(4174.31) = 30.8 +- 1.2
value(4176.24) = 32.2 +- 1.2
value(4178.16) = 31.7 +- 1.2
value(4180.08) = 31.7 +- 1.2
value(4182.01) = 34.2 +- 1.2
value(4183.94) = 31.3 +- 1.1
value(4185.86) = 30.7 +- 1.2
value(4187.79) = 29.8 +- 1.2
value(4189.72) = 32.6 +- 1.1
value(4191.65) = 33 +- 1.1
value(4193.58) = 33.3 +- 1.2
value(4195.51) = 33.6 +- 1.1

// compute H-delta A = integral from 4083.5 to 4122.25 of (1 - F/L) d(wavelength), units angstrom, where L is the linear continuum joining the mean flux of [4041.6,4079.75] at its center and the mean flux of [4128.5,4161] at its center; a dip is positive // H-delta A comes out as 6.73 angstrom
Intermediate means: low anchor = 34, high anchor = 33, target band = 27.7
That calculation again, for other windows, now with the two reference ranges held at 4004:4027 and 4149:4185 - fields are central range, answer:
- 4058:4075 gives 0.0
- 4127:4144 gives 0.3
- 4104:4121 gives 2.7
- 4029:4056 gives 0.0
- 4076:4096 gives 2.1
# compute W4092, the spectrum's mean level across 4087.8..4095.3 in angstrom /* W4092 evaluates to 29.3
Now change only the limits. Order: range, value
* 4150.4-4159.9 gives 33.4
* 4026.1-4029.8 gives 36.3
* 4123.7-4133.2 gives 32.2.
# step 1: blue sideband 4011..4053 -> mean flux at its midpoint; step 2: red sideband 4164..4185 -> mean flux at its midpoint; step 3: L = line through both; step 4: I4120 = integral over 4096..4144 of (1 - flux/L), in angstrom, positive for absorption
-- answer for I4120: 5.4 angstrom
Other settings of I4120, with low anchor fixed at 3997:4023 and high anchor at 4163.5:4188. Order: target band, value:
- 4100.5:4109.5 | 2.3 angstrom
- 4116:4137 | 0.5 angstrom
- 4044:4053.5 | -0.3 angstrom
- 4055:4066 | 0.1 angstrom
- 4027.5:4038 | 0.1 angstrom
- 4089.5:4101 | 2.6 angstrom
